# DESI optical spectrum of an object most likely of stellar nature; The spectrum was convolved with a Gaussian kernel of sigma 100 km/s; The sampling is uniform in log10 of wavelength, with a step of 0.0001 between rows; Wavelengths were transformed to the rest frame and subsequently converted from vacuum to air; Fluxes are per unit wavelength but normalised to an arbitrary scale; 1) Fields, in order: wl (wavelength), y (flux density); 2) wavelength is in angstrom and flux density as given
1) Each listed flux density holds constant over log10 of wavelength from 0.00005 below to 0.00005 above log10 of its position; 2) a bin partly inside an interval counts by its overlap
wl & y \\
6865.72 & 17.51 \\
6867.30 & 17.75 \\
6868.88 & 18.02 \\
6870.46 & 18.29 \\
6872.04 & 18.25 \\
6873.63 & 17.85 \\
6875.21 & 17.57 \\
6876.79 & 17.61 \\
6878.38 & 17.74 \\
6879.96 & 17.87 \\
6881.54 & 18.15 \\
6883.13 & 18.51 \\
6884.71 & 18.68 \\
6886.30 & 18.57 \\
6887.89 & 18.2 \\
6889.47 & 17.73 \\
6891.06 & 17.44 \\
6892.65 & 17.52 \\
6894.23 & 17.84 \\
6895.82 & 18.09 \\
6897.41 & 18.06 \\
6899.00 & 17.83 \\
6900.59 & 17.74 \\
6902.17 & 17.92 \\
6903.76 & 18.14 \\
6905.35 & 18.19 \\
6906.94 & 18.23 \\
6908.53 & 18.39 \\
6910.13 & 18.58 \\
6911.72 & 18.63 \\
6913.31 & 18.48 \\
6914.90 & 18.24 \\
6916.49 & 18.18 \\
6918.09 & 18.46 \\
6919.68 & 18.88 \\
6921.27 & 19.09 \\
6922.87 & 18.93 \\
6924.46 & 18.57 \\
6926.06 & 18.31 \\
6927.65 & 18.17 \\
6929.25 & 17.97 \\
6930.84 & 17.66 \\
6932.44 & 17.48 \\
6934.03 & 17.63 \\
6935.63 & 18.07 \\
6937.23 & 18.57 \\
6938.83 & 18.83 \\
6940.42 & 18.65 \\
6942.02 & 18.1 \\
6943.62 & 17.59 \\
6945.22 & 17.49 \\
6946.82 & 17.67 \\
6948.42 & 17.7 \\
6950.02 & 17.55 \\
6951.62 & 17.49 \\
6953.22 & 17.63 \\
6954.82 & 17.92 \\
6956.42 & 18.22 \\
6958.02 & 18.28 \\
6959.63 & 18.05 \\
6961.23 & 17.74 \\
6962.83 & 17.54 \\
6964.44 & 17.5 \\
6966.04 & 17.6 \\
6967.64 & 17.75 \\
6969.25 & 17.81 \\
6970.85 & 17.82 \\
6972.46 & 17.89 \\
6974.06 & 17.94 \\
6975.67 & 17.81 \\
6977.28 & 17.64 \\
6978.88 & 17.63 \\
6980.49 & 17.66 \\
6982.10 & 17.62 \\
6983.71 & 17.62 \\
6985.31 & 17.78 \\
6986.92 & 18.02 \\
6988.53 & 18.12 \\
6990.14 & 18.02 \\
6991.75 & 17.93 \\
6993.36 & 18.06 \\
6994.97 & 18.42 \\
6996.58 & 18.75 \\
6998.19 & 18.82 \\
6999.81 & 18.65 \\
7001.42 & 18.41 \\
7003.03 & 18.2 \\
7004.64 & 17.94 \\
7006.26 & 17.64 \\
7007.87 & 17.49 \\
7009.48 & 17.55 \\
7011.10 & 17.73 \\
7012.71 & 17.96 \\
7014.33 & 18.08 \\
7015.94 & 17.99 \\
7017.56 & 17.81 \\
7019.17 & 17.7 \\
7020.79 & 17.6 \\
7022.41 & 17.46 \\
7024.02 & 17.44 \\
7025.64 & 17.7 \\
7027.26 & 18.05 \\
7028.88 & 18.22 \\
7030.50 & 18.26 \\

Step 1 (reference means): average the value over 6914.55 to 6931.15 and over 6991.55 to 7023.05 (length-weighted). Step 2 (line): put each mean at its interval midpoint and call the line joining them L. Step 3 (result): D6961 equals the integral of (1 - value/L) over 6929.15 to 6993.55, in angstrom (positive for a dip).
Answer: 1.4 angstrom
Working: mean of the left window 18.4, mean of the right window 18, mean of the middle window 17.9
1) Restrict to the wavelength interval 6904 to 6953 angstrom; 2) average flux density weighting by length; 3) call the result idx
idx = 18.2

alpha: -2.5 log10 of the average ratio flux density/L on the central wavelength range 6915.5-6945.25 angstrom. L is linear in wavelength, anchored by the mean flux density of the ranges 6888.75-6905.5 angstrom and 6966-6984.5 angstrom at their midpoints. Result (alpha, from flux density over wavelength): -0.03 mag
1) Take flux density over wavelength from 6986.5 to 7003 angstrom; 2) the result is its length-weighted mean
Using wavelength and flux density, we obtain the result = 18.3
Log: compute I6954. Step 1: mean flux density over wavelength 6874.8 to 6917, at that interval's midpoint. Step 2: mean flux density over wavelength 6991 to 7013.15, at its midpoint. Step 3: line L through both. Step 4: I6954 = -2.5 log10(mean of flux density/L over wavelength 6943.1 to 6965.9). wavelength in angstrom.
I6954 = 0.02 mag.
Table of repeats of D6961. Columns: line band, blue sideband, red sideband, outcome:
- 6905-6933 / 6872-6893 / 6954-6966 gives -0.7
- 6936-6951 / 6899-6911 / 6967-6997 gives 0.0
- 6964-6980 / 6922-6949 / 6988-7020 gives 0.3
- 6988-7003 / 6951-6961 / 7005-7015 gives -0.5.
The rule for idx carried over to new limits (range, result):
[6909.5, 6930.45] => 18.5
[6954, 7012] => 17.9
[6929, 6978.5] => 17.9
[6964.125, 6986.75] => 17.7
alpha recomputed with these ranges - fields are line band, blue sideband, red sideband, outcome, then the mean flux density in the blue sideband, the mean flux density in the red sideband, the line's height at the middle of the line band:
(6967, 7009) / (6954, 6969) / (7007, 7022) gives -0.01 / 17.8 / 17.8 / 17.8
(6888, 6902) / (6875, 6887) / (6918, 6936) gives 0.02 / 18.1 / 18.3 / 18.2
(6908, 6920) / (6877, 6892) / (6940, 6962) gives -0.03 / 18.1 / 17.8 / 18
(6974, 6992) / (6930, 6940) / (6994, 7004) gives 0.04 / 18.1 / 18.5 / 18.4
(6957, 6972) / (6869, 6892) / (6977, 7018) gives 0.01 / 18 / 18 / 18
